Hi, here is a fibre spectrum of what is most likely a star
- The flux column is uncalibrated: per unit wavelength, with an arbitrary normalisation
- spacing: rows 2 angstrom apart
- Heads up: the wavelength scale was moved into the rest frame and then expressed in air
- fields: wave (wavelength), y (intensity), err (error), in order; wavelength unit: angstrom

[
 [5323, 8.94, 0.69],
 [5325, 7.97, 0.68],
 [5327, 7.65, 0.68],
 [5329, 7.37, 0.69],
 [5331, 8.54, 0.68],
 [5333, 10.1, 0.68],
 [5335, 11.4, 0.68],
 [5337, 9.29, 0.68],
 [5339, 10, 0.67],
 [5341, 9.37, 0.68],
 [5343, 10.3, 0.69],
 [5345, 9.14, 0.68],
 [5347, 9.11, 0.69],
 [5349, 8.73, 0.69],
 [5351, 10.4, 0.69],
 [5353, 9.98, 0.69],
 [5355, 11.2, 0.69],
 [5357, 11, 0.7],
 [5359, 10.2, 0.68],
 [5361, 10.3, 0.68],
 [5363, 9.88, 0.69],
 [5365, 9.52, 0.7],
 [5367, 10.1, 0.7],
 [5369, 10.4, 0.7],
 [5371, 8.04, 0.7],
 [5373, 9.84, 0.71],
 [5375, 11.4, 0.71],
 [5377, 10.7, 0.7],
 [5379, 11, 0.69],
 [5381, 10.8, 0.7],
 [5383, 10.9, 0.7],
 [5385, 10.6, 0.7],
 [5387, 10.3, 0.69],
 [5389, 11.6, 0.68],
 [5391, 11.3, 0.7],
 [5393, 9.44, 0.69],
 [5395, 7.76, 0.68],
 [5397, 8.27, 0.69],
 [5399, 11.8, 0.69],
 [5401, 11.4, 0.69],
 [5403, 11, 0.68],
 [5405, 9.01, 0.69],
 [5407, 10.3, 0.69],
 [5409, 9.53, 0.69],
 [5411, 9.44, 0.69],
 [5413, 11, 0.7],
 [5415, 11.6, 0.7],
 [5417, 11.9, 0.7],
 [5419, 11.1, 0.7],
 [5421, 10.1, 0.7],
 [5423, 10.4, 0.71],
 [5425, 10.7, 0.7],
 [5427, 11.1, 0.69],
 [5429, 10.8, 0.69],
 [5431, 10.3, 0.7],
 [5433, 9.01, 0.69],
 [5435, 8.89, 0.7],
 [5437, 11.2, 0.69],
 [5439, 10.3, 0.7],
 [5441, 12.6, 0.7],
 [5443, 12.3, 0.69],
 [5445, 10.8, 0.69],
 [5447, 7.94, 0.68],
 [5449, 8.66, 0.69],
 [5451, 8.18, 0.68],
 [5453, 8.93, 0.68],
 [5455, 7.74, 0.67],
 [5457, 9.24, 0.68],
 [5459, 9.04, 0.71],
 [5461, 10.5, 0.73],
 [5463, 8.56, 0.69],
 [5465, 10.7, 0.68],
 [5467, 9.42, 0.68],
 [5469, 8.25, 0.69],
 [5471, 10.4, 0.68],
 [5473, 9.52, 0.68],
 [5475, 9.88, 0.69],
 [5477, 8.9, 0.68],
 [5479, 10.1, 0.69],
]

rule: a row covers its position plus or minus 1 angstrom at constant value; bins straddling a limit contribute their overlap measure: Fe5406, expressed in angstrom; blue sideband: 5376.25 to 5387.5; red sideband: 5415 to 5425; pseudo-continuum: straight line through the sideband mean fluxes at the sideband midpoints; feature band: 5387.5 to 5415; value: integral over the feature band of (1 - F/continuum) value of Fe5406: 1.6 angstrom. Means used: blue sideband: 10.7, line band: 10.2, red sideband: 10.9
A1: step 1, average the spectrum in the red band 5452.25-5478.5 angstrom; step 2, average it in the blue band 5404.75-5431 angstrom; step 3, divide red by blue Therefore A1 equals 0.9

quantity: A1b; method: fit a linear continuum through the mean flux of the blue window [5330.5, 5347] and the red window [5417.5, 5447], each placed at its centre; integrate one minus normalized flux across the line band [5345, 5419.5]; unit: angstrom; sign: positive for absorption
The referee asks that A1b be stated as -0.8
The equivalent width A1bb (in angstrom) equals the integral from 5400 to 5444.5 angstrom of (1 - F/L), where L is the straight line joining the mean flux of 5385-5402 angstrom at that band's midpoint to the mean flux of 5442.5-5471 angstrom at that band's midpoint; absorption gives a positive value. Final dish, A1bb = -3.8 angstrom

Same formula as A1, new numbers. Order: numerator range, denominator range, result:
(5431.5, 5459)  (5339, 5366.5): 0.97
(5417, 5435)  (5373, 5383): 0.96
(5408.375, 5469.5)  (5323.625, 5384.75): 1.02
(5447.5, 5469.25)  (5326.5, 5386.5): 0.91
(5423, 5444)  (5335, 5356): 1.09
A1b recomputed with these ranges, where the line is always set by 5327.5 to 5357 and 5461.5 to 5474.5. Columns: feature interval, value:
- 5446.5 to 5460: 1.4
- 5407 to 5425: -2.0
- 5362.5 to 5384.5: -1.4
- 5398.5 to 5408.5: -1.0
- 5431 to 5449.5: -1.3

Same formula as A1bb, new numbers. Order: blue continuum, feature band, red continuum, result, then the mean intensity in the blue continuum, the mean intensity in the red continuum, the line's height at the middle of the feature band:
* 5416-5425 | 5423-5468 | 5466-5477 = 1.31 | 10.9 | 9.44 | 10.2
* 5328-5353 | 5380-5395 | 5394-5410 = -1.10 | 9.5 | 9.88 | 9.79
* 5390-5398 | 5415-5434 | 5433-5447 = -0.95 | 9.19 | 10.7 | 10.2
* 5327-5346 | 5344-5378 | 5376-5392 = 0.59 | 9.4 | 10.9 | 10.2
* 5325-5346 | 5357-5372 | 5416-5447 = -0.28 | 9.25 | 10.7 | 9.68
